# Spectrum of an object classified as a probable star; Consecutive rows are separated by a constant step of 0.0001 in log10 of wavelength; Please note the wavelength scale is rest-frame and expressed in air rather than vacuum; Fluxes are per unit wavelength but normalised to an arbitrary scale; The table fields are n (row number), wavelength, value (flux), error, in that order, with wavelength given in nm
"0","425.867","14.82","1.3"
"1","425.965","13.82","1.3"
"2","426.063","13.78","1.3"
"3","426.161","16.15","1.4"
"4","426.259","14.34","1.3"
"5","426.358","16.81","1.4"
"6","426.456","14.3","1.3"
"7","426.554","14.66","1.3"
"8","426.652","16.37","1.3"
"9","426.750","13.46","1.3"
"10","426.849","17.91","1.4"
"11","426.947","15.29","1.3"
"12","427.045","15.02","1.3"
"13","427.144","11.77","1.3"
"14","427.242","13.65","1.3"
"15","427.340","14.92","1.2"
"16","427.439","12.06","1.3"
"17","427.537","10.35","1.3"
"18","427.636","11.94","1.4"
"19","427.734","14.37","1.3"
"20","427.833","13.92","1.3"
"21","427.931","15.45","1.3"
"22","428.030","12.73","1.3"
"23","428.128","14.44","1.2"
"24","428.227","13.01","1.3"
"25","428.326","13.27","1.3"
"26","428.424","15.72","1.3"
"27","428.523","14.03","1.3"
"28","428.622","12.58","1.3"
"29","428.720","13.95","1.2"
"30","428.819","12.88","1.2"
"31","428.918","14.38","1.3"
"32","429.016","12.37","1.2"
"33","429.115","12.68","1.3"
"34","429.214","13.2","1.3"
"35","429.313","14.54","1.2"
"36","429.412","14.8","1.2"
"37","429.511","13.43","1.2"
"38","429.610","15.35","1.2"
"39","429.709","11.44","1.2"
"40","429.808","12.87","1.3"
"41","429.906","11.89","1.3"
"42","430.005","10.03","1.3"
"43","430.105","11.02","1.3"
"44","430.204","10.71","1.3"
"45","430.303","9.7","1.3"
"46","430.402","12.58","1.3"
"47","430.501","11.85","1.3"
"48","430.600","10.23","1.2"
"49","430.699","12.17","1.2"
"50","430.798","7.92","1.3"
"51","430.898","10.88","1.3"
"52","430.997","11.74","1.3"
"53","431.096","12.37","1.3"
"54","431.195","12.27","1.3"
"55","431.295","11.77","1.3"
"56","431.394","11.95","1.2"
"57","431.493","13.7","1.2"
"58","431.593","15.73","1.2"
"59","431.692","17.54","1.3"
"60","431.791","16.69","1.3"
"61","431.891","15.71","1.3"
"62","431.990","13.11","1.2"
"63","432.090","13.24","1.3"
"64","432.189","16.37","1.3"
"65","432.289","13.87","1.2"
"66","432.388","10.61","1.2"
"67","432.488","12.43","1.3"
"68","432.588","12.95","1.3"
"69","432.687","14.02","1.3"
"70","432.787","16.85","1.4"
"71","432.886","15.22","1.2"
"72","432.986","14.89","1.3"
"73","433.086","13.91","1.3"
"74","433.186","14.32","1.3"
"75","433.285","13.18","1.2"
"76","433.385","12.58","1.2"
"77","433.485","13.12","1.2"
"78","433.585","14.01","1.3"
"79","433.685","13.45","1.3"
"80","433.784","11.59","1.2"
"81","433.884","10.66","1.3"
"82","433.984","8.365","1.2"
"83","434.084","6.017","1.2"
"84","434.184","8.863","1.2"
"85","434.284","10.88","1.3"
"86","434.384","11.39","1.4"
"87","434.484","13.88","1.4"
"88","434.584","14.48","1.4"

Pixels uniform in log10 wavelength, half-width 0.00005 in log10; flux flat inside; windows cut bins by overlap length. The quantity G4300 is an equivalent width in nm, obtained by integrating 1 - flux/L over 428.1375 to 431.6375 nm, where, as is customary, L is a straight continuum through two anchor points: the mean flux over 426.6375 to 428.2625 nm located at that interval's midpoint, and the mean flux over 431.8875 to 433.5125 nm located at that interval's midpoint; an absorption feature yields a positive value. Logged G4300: 0.331 nm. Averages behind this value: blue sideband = 13.9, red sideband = 13.9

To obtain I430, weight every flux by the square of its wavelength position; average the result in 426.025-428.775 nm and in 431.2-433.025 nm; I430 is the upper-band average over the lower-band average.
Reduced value 1.03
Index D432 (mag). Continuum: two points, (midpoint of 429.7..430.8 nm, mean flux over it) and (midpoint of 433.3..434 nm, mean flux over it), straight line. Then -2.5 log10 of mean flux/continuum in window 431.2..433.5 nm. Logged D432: -0.19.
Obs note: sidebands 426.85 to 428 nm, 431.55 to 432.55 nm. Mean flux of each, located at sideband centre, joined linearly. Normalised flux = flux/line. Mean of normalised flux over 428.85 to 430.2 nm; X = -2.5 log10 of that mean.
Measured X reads 0.098 mag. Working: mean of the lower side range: 13.7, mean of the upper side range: 14.5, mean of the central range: 12.8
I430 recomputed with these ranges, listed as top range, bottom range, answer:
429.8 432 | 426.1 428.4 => 0.89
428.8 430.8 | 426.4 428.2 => 0.89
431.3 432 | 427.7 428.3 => 1.08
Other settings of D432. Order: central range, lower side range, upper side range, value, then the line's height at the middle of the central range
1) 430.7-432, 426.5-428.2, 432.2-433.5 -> 0.06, 13.8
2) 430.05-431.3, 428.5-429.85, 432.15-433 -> 0.23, 13.7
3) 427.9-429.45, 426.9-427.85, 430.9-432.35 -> -0.02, 13.5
